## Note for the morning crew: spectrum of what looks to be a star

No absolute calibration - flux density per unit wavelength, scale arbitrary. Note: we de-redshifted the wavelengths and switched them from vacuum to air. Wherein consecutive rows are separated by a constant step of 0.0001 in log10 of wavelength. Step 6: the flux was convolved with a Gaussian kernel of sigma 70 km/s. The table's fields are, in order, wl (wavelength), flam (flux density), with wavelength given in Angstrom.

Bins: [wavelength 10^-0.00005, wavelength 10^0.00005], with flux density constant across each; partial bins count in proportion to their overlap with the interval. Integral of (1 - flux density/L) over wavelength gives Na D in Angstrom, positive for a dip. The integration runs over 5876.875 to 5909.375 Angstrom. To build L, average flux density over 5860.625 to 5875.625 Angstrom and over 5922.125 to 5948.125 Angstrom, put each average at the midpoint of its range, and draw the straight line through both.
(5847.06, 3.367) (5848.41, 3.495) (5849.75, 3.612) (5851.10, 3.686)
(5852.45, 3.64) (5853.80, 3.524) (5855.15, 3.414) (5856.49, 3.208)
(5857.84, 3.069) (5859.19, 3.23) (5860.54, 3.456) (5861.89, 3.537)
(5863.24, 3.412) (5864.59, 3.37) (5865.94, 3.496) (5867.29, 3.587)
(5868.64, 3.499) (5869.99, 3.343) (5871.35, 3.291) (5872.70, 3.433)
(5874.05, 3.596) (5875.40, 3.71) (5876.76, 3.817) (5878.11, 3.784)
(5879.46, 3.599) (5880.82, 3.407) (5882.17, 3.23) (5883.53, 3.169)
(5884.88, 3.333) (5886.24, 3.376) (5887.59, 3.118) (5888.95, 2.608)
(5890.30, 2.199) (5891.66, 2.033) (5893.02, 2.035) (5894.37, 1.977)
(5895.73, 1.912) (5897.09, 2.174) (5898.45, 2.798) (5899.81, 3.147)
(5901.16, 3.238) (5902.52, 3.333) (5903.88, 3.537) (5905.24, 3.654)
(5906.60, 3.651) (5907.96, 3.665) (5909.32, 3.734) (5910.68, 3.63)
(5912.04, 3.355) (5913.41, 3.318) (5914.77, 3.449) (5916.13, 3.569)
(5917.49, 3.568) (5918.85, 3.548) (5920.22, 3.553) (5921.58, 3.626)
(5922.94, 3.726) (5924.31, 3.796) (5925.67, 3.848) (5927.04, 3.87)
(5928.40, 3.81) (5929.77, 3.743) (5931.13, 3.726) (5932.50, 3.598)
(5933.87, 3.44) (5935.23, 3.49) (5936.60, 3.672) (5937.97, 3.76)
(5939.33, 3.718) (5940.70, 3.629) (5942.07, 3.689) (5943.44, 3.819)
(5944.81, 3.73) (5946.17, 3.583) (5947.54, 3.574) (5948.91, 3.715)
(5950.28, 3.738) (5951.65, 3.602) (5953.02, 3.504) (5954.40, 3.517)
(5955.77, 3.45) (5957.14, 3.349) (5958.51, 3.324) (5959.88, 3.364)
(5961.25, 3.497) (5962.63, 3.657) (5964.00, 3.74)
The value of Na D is 4.8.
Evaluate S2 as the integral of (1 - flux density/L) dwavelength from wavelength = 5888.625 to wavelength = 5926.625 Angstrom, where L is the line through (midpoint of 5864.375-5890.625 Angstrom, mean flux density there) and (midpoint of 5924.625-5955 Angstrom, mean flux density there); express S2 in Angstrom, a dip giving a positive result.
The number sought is 3.7 Angstrom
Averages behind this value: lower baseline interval 3.36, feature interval 3.18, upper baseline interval 3.67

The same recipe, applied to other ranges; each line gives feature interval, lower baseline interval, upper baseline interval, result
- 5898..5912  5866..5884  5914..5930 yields 0.6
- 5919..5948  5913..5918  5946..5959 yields -1.4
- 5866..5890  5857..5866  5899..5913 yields 0.1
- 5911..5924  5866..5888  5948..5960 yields -0.2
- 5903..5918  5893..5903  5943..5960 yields -3.9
